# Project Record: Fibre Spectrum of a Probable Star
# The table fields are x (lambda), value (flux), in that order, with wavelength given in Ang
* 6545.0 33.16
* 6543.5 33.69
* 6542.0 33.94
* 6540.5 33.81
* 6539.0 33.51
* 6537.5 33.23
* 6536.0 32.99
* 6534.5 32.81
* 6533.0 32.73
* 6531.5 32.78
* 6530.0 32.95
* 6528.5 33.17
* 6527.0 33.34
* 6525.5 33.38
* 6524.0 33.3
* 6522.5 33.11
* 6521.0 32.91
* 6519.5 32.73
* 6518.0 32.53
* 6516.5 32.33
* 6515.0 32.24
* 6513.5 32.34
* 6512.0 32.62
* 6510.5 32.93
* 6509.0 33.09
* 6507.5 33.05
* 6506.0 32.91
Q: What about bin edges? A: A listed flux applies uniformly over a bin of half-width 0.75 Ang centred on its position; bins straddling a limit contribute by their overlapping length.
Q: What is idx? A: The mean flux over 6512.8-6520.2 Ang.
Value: 32.4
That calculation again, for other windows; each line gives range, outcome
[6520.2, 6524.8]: 33.1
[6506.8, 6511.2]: 33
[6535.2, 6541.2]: 33.4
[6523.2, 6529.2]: 33.3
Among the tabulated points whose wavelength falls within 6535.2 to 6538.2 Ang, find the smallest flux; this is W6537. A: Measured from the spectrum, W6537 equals 32.99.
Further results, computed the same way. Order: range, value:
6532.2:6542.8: 32.73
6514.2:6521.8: 32.24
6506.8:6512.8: 32.62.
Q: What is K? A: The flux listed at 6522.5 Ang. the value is 33.11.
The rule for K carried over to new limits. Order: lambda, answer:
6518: 32.53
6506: 32.91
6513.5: 32.34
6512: 32.62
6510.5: 32.93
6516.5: 32.33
